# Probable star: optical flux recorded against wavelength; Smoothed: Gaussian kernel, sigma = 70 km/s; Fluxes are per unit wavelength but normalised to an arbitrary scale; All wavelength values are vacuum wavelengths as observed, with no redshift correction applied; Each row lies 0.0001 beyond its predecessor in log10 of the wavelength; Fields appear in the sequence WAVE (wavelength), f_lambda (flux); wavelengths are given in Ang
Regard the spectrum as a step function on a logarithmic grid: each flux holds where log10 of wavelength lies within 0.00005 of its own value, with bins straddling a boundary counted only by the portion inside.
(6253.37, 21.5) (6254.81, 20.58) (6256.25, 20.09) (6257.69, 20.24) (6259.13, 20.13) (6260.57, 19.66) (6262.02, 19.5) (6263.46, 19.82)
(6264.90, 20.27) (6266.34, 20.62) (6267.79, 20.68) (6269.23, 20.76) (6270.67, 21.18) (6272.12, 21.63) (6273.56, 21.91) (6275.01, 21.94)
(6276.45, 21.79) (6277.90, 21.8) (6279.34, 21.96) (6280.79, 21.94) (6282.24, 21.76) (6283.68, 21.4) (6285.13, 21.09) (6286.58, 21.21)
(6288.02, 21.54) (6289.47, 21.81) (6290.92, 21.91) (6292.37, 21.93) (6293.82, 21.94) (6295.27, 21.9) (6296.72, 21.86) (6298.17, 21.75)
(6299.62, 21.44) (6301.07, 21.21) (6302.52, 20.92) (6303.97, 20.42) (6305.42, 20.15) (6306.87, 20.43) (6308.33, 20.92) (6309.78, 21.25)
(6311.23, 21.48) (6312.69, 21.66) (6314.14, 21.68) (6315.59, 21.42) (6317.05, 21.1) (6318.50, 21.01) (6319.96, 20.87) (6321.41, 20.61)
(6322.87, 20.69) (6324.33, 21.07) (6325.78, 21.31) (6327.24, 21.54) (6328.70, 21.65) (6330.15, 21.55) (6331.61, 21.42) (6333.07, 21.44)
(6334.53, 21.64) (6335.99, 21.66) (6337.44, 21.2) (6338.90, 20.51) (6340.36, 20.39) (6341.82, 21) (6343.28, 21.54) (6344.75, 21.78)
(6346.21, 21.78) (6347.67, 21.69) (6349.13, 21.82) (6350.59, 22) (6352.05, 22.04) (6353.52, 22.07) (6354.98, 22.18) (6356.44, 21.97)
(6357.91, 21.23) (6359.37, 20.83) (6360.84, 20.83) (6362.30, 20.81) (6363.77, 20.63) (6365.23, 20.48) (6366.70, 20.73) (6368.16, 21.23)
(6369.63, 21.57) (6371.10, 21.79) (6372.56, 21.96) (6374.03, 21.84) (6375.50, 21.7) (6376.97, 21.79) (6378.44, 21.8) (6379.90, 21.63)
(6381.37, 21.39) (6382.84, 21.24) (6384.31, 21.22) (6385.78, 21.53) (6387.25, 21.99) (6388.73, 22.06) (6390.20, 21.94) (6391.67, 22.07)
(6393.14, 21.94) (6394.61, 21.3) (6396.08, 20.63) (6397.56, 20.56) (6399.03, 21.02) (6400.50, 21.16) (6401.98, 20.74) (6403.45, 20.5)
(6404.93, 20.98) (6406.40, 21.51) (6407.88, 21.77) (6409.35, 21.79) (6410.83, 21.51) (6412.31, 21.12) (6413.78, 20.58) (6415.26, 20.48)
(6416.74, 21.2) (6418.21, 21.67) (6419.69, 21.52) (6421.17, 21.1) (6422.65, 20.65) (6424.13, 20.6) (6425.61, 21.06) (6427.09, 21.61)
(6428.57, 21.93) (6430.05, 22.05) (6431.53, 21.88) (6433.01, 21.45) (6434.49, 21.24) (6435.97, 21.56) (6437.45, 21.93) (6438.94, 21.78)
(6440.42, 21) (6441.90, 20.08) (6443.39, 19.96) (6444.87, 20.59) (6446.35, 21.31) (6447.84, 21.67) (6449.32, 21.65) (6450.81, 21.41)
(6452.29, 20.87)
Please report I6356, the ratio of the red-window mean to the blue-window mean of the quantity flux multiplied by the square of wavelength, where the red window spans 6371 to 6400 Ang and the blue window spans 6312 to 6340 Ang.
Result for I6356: 1.03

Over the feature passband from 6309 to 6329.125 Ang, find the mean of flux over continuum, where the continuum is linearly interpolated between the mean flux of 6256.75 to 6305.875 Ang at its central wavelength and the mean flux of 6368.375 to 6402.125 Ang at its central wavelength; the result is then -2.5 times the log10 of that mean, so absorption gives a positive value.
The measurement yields 0.00 mag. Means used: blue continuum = 21.2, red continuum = 21.5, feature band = 21.2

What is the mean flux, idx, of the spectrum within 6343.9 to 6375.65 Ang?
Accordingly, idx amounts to 21.5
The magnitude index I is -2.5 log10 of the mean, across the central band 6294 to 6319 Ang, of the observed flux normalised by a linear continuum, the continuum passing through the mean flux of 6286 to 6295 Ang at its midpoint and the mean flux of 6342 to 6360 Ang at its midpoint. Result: 0.03 mag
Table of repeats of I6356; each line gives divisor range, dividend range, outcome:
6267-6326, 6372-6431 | 1.04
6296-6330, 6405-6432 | 1.04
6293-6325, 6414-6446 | 1.04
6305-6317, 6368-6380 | 1.05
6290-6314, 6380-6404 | 1.03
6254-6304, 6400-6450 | 1.05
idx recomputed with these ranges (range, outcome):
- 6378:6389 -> 21.6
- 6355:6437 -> 21.3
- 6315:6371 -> 21.3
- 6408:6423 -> 21.2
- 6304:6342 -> 21.1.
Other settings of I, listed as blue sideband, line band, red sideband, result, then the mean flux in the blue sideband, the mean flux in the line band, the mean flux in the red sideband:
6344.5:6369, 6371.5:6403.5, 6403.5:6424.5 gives -0.01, 21.4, 21.5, 21.2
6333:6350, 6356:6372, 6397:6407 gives 0.01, 21.4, 21.1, 20.9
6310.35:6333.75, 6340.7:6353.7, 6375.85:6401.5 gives -0.02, 21.3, 21.7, 21.5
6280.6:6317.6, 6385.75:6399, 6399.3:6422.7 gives -0.02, 21.4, 21.5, 21.2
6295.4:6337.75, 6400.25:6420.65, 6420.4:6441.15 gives 0.01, 21.2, 21.2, 21.4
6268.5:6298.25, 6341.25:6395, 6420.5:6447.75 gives -0.01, 21.7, 21.6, 21.2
